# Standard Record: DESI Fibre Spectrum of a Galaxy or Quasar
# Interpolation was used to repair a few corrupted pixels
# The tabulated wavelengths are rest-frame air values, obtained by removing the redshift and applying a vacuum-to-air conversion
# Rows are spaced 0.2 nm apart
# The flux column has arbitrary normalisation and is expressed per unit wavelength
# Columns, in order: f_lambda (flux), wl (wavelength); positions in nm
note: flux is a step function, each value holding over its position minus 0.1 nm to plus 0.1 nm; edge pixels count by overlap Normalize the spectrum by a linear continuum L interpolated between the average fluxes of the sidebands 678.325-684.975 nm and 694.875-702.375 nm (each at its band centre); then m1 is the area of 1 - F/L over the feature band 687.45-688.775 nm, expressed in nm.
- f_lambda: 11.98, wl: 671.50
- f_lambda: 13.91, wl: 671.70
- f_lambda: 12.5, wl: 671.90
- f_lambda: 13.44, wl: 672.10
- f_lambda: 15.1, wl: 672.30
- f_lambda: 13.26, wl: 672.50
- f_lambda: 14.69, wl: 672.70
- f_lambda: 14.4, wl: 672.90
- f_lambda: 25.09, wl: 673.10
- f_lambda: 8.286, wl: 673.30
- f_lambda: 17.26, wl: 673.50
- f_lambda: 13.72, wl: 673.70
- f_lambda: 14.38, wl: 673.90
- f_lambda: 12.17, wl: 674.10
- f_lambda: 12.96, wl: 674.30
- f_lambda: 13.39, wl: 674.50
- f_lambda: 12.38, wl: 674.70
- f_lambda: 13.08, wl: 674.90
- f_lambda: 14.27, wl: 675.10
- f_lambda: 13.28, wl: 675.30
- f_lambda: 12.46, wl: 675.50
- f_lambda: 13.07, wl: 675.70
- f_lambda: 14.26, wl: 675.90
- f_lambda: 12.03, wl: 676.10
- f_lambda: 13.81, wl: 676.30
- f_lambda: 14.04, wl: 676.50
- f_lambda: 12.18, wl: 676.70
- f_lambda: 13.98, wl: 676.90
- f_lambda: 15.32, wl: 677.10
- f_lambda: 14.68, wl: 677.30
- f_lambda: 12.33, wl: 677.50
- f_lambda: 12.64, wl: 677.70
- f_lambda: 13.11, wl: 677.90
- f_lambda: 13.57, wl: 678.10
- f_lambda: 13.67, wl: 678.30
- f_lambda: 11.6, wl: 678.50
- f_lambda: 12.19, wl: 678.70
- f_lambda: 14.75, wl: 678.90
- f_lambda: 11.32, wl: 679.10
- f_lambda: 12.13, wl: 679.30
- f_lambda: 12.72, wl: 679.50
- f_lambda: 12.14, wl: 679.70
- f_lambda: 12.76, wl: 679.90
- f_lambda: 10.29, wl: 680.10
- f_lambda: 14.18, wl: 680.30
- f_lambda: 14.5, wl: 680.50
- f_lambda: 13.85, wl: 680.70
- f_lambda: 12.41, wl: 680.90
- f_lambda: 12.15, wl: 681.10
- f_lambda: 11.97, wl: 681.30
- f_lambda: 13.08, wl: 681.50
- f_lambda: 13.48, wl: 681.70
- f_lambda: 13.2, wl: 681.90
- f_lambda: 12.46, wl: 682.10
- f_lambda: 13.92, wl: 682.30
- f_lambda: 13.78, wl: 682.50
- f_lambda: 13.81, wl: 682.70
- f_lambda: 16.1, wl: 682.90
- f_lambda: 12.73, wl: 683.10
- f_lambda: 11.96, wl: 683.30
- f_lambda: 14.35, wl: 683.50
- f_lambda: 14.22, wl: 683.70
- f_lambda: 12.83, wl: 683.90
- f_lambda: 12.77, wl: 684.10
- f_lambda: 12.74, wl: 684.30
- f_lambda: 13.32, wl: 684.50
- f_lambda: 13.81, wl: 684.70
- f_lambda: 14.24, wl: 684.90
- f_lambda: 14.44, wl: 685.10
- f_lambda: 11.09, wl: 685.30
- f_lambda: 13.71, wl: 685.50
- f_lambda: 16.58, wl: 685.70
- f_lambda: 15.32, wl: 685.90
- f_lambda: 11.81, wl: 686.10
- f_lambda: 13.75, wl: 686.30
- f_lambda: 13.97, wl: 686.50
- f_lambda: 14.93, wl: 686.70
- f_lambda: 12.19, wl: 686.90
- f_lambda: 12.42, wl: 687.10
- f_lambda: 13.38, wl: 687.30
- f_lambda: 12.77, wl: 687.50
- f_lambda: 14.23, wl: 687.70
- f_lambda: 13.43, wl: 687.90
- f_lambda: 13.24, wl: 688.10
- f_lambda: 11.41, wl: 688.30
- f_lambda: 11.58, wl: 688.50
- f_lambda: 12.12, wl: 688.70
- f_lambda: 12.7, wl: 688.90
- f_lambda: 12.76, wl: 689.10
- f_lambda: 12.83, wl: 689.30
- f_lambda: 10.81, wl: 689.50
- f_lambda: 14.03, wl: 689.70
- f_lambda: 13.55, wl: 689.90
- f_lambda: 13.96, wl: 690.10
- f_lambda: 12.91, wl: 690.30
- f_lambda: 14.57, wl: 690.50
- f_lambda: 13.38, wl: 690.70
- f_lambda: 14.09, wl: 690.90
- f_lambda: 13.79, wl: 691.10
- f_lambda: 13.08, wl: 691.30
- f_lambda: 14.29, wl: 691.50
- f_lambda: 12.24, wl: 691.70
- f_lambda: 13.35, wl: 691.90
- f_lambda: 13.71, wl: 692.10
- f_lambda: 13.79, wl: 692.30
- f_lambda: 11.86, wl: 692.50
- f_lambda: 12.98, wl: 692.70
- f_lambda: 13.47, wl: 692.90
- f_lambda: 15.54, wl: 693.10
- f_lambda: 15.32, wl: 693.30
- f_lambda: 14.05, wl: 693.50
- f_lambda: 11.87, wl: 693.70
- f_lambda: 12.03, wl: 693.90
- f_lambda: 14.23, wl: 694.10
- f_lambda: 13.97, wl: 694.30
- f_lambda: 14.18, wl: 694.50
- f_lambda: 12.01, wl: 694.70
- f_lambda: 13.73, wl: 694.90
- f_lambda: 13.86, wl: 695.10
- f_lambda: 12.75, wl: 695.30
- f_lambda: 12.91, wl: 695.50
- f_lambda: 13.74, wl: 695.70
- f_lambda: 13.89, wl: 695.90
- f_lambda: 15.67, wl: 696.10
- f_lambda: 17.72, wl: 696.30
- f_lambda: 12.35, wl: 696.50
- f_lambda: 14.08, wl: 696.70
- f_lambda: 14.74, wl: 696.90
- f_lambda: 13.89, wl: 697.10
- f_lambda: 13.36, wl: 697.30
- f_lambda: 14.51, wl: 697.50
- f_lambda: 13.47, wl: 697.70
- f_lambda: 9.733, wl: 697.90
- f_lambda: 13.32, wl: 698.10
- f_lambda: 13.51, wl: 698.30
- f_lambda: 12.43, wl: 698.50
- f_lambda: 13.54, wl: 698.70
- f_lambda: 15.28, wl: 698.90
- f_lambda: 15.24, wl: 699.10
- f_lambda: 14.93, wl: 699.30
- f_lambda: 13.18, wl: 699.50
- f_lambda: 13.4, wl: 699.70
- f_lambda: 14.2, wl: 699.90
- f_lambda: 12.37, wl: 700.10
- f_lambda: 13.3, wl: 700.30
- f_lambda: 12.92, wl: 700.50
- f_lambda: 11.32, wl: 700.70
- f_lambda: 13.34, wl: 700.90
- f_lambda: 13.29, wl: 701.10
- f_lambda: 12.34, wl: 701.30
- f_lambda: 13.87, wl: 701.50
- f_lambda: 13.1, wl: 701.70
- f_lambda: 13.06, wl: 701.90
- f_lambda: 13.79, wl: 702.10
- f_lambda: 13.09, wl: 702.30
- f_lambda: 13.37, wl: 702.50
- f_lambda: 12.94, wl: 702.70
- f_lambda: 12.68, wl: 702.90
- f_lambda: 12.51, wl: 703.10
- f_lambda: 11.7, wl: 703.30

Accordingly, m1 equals 0.057 nm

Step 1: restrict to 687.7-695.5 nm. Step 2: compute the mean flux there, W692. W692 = 13.3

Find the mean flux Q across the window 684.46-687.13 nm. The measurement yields 13.7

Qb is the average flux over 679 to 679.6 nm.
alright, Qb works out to 12.1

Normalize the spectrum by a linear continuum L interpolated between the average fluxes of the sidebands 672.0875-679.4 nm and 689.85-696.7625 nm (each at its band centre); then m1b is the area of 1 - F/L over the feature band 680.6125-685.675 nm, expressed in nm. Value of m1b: 0.11 nm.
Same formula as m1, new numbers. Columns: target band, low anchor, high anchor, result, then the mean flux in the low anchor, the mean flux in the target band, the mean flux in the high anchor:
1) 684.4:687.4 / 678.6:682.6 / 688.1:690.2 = -0.23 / 12.9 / 13.7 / 12.6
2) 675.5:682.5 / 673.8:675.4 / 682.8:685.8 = 0.19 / 13.2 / 13.1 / 13.7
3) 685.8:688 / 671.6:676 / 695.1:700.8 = 0.05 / 14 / 13.5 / 13.6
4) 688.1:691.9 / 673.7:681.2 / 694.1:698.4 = 0.13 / 13.1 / 13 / 13.7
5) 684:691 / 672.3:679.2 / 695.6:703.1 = 0.16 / 13.7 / 13.3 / 13.5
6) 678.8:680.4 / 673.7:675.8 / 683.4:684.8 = 0.09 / 13.2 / 12.5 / 13.4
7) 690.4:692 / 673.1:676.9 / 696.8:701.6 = -0.02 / 13.5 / 13.6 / 13.4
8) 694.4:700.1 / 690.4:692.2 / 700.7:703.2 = -0.19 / 13.6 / 13.7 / 13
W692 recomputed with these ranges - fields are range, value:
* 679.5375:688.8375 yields 13.2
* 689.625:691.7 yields 13.7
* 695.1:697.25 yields 14.1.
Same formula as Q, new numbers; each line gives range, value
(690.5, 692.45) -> 13.5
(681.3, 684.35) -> 13.4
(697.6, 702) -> 13.2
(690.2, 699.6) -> 13.7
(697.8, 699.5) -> 13.5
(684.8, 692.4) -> 13.3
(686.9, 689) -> 12.7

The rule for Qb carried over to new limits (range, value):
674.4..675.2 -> 13.3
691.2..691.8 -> 13.2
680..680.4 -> 12.2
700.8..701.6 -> 13.2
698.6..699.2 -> 14.7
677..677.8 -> 13.7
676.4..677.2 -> 13.9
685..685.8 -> 14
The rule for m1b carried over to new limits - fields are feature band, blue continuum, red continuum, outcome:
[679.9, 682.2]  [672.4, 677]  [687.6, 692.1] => 0.11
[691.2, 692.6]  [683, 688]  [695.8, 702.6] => 0.03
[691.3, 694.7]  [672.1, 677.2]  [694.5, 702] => 0.03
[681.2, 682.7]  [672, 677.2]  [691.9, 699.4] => 0.07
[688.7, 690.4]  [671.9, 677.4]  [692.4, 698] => 0.10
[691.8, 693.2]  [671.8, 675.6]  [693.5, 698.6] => 0.01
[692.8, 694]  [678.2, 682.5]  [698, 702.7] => -0.05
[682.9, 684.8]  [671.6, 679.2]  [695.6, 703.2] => 0.04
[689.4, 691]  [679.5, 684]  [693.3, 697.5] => 0.02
